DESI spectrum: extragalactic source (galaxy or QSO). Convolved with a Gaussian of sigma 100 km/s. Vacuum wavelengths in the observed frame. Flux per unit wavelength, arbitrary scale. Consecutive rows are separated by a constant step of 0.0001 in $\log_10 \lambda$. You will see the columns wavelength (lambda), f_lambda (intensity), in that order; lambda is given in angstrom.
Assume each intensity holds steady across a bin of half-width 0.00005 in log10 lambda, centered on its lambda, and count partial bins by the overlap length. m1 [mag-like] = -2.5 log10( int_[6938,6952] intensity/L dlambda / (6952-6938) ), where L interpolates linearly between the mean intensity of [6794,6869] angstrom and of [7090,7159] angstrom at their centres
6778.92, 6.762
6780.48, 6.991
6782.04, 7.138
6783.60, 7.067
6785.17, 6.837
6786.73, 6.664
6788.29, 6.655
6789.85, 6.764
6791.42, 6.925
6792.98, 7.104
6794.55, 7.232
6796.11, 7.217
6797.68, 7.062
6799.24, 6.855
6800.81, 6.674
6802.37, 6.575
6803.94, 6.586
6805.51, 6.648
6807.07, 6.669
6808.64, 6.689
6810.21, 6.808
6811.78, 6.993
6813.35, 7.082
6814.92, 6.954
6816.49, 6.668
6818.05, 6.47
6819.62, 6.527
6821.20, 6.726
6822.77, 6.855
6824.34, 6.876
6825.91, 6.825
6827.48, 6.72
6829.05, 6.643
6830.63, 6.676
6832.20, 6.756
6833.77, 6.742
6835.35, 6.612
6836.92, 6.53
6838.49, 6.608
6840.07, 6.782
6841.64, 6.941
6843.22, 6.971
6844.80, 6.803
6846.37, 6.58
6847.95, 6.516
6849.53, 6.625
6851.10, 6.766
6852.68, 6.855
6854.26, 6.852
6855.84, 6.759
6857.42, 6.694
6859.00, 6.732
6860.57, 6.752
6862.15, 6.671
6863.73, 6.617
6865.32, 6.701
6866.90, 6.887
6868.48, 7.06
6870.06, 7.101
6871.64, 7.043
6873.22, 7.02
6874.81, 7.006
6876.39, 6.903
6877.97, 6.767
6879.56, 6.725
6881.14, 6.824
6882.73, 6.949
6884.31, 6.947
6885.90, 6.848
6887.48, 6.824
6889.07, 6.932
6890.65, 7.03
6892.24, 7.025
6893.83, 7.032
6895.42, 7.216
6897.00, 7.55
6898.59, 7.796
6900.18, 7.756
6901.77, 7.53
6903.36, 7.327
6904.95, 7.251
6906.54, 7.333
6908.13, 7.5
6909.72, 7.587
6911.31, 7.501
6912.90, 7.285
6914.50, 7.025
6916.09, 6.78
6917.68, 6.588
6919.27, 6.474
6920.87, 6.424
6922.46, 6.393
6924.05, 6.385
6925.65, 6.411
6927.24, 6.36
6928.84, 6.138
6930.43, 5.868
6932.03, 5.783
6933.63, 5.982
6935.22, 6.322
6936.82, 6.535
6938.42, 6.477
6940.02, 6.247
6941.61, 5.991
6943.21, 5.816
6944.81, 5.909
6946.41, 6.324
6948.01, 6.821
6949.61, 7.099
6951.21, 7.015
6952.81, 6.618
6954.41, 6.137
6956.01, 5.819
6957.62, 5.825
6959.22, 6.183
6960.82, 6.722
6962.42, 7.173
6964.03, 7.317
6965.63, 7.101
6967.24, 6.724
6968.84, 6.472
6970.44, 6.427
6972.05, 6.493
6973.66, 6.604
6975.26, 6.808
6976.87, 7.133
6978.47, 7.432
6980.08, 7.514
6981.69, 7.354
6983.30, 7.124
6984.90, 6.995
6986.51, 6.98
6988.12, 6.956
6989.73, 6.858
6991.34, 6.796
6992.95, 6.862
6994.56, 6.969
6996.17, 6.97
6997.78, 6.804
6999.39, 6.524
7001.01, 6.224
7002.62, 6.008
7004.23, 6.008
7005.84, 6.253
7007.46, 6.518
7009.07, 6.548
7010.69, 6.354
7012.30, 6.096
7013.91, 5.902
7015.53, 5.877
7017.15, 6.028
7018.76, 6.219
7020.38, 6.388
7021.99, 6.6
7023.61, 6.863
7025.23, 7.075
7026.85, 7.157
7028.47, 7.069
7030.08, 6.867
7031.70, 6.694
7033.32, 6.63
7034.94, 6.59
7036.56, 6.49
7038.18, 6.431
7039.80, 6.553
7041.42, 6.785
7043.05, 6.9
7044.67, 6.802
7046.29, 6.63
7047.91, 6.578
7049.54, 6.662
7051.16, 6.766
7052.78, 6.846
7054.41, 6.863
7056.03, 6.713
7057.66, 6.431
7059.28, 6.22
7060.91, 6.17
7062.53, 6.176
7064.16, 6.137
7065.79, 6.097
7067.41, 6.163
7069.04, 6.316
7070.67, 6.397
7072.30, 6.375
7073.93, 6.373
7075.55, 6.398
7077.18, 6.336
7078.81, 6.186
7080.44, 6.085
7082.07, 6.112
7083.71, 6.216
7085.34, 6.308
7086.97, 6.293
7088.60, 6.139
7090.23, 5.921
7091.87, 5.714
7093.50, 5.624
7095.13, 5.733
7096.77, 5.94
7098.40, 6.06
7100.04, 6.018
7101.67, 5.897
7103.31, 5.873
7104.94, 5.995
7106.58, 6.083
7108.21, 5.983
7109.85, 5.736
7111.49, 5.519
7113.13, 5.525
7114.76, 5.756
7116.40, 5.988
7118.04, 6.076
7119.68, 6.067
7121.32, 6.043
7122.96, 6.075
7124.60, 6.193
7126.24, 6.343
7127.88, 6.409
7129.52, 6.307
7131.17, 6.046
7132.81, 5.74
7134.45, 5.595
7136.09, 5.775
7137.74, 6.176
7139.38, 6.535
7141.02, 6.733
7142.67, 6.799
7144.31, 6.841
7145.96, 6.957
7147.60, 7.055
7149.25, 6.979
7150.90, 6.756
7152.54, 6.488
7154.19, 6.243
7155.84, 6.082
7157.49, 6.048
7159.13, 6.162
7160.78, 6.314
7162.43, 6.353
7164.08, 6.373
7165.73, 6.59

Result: 0.019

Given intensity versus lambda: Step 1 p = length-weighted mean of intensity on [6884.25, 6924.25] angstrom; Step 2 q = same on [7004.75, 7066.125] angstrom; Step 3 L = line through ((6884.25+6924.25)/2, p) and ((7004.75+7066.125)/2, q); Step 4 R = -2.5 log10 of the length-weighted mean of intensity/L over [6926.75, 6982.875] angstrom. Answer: 0.06 mag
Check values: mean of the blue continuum 7.1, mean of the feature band 6.53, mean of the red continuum 6.53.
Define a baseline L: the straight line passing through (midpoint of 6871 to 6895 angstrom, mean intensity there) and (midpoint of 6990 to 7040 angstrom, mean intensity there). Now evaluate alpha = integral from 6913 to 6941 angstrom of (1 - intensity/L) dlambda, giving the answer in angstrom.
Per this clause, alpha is 1.7 angstrom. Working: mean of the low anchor 6.93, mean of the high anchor 6.53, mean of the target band 6.38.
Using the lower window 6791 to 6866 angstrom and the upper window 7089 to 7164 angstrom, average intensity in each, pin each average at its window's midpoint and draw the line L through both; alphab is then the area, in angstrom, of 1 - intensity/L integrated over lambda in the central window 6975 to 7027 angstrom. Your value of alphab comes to -2.06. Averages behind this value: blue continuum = 6.77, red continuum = 6.15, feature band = 6.66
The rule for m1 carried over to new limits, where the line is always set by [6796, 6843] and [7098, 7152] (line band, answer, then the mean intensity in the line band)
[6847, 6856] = -0.004 mag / 6.72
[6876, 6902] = -0.074 mag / 7.09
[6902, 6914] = -0.125 mag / 7.39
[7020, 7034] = -0.077 mag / 6.83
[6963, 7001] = -0.074 mag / 6.91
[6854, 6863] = -0.010 mag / 6.74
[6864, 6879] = -0.043 mag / 6.92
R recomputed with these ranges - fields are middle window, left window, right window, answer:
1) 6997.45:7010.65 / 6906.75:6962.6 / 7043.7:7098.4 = 0.01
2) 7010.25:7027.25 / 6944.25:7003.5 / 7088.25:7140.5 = 0.02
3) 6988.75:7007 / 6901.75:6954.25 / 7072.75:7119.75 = -0.03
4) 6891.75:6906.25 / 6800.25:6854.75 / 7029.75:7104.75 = -0.12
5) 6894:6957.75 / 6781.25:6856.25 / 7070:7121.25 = -0.03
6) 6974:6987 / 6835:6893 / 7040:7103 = -0.10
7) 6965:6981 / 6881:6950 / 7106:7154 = -0.04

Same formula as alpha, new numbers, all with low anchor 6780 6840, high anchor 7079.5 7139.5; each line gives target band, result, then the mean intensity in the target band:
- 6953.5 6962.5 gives 0.2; 6.25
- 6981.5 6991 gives -1.0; 7.01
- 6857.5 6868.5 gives -0.2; 6.75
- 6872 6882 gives -0.4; 6.88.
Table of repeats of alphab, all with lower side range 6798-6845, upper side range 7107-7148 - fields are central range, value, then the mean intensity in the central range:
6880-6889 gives -0.34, 6.88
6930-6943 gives 0.76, 6.14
